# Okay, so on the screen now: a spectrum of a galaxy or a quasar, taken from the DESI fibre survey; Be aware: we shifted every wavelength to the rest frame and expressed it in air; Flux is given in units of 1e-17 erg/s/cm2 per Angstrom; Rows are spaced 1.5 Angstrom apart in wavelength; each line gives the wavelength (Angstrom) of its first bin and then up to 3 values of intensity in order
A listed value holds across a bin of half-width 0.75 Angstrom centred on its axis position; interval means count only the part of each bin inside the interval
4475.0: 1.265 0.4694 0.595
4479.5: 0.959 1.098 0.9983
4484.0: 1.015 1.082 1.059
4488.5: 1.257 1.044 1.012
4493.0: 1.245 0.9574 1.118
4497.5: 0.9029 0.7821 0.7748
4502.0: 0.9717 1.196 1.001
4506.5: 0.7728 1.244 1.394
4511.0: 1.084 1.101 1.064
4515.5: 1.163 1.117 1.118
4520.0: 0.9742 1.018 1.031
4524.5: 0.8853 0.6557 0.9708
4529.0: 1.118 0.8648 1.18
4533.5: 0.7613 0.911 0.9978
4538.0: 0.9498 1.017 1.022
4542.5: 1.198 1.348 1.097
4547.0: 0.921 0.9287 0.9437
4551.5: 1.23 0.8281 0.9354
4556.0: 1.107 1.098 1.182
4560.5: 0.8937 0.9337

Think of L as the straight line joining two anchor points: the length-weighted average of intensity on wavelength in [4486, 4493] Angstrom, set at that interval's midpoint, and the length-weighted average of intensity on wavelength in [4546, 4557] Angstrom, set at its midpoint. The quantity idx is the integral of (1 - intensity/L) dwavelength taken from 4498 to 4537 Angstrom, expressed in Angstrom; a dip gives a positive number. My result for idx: 1.8 Angstrom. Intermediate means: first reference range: 1.11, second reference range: 0.99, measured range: 1.01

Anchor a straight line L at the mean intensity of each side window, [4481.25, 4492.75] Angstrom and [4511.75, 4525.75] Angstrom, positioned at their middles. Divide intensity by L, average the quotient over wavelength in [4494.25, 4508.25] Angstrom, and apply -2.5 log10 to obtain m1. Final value 0.10 mag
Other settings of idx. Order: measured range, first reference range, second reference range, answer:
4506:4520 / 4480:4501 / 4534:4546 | -0.99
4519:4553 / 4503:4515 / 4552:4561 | 1.81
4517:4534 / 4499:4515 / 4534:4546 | 1.35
